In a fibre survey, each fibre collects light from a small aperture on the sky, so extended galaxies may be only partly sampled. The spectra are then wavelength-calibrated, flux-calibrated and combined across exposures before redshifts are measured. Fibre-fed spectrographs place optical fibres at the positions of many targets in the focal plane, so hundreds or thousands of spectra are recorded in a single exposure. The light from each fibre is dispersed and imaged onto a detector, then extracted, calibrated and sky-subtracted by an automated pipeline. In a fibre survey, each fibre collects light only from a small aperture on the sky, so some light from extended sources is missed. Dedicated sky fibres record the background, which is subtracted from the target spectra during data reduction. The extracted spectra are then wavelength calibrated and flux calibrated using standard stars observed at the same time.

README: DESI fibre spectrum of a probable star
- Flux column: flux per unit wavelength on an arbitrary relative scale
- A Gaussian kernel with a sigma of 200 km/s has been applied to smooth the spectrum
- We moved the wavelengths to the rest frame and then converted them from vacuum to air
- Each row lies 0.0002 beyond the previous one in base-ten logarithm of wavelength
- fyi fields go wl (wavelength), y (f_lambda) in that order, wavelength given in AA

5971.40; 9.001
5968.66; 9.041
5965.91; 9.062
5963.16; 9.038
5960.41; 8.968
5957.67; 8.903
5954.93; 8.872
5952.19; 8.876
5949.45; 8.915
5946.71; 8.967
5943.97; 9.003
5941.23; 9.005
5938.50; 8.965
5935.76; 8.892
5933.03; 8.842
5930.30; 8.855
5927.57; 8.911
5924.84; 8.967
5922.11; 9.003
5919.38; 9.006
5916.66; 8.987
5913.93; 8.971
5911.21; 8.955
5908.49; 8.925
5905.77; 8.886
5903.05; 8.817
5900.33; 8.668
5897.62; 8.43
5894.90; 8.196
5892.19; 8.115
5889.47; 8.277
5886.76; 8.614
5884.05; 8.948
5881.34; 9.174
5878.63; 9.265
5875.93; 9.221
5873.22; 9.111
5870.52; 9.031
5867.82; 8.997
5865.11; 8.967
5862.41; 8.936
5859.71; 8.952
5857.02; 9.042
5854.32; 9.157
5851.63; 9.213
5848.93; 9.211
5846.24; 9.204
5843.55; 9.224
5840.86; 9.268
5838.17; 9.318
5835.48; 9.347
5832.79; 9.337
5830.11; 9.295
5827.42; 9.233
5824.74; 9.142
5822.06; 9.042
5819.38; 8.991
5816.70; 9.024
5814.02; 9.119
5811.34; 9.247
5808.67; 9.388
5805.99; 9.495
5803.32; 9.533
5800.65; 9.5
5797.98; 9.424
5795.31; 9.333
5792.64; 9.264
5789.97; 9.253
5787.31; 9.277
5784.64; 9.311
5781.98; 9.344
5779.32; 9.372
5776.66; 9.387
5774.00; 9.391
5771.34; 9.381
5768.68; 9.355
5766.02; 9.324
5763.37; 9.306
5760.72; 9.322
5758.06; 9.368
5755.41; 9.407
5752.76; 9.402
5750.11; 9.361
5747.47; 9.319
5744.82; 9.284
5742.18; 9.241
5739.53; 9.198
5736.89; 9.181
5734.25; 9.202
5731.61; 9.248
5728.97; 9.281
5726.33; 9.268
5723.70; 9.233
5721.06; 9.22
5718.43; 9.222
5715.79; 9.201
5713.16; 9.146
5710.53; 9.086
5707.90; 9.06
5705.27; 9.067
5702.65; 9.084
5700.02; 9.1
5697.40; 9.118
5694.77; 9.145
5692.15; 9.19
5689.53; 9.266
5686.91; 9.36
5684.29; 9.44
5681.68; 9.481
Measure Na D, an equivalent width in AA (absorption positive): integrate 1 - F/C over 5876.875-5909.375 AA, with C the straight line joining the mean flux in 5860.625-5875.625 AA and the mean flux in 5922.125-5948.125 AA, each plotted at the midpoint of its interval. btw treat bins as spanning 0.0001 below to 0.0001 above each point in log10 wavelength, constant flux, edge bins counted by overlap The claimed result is 1.05 AA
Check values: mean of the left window 9.02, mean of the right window 8.94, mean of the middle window 8.7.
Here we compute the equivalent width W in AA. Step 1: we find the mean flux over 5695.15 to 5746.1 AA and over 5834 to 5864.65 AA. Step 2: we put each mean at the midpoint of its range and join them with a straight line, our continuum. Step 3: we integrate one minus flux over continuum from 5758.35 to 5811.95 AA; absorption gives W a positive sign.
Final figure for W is -1.11 AA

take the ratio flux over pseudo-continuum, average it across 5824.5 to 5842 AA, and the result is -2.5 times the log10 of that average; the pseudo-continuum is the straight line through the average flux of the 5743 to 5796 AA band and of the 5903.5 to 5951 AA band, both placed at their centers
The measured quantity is -0.01 mag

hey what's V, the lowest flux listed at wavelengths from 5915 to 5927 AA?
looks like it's 8.967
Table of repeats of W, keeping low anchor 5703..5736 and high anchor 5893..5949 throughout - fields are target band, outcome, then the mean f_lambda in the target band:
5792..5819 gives -0.83 AA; 9.32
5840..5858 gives -0.43 AA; 9.19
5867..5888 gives -0.29 AA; 9.05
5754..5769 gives -0.38 AA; 9.35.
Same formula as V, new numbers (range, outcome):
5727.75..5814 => 9.181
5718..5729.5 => 9.22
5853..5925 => 8.115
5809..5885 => 8.936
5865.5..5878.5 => 8.997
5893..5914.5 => 8.196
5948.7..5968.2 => 8.872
